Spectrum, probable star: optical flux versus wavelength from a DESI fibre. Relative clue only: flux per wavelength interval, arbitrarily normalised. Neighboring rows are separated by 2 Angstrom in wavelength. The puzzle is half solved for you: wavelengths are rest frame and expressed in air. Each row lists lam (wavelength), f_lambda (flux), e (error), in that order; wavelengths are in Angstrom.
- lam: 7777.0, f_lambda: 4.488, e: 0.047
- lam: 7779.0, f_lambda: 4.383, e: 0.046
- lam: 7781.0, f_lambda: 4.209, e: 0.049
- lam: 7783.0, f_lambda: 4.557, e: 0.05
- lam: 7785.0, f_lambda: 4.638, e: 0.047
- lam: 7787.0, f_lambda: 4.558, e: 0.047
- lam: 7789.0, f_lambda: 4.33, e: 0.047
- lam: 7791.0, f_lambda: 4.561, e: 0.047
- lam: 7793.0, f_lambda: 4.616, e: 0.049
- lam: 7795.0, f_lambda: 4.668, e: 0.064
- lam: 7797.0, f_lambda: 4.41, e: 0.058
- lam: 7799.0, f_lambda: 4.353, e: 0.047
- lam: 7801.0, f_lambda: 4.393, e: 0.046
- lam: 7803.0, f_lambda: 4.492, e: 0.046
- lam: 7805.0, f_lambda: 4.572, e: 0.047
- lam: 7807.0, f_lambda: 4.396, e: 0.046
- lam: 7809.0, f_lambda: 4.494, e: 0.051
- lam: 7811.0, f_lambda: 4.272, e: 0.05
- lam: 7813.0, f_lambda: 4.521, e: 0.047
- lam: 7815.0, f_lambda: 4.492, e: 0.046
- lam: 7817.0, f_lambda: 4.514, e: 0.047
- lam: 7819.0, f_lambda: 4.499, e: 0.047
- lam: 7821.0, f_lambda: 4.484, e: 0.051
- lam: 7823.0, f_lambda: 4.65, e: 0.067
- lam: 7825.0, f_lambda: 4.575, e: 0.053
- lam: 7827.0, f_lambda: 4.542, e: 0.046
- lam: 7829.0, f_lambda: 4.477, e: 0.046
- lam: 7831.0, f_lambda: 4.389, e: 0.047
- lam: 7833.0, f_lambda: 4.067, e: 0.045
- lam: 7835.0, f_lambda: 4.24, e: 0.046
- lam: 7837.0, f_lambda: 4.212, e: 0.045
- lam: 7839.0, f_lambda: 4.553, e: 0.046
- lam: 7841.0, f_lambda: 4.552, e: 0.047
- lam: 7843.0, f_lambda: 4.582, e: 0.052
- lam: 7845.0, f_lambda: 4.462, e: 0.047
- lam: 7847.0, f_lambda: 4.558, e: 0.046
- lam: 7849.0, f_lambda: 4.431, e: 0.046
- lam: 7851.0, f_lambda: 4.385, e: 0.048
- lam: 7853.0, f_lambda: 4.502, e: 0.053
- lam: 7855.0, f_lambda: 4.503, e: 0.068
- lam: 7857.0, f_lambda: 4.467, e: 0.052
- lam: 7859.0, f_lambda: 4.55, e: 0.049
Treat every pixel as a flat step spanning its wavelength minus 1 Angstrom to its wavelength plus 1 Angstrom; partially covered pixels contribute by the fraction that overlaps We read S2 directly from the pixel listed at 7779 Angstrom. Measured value 4.383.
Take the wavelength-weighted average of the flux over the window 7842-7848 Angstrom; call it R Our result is 4.53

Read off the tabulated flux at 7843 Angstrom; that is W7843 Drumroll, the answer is 4.582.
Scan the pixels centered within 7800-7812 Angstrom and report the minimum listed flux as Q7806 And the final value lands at 4.272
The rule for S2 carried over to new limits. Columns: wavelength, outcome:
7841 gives 4.552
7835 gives 4.24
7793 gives 4.616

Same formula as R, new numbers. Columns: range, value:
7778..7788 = 4.47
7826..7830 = 4.51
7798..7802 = 4.37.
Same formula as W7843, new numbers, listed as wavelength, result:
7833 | 4.067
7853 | 4.502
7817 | 4.514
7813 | 4.521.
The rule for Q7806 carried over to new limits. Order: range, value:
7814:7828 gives 4.484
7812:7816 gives 4.492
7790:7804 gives 4.353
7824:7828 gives 4.542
